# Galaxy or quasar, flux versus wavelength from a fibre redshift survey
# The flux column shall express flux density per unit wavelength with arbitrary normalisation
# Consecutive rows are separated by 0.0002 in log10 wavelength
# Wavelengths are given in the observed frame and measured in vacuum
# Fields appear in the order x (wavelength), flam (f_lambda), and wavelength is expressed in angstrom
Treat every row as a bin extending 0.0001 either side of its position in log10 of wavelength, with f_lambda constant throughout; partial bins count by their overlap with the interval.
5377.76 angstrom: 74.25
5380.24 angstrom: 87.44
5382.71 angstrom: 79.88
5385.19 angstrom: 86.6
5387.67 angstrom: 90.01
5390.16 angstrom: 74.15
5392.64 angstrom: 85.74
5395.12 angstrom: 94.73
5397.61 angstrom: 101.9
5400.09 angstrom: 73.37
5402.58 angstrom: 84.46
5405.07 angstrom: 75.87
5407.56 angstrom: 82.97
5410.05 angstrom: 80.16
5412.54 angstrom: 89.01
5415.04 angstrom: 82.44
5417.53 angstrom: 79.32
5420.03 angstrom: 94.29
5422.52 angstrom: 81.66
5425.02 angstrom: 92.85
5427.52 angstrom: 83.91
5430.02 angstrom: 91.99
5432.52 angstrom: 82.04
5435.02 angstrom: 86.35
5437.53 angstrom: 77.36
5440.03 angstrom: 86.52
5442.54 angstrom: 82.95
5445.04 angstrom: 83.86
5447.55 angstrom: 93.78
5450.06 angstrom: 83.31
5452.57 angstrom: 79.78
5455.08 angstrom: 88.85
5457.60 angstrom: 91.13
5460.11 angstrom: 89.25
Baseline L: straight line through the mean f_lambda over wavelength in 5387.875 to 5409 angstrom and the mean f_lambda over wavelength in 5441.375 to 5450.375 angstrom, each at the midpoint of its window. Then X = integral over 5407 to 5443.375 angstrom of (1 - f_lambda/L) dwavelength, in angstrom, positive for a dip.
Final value 0.2 angstrom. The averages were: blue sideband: 84.4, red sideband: 86.3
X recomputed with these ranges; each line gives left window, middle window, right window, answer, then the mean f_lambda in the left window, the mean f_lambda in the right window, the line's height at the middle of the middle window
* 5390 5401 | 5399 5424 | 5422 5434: 1.3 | 87.6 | 86.8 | 87.2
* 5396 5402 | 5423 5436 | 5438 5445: -0.3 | 87.7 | 83.8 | 84.9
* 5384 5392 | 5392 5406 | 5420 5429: -0.2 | 83.7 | 87.5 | 84.8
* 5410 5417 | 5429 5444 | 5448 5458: 0.1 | 84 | 85.9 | 85.1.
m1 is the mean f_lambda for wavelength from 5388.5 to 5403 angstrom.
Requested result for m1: 85.9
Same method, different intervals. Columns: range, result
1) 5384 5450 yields 85.3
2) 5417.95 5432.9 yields 87.7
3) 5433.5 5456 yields 84.7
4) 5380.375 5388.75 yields 85.8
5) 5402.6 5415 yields 82.3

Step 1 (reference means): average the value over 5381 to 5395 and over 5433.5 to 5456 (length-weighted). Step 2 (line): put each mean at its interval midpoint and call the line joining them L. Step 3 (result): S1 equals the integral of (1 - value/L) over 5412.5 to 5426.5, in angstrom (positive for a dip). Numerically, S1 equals -0.30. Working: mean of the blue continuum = 84.4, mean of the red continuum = 84.7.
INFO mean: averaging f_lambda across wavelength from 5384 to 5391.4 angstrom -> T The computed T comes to 83.5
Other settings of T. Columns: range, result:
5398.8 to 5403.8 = 79.2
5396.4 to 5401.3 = 87.7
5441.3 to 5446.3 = 83.5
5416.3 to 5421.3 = 86.8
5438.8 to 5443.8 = 84.8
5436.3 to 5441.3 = 82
